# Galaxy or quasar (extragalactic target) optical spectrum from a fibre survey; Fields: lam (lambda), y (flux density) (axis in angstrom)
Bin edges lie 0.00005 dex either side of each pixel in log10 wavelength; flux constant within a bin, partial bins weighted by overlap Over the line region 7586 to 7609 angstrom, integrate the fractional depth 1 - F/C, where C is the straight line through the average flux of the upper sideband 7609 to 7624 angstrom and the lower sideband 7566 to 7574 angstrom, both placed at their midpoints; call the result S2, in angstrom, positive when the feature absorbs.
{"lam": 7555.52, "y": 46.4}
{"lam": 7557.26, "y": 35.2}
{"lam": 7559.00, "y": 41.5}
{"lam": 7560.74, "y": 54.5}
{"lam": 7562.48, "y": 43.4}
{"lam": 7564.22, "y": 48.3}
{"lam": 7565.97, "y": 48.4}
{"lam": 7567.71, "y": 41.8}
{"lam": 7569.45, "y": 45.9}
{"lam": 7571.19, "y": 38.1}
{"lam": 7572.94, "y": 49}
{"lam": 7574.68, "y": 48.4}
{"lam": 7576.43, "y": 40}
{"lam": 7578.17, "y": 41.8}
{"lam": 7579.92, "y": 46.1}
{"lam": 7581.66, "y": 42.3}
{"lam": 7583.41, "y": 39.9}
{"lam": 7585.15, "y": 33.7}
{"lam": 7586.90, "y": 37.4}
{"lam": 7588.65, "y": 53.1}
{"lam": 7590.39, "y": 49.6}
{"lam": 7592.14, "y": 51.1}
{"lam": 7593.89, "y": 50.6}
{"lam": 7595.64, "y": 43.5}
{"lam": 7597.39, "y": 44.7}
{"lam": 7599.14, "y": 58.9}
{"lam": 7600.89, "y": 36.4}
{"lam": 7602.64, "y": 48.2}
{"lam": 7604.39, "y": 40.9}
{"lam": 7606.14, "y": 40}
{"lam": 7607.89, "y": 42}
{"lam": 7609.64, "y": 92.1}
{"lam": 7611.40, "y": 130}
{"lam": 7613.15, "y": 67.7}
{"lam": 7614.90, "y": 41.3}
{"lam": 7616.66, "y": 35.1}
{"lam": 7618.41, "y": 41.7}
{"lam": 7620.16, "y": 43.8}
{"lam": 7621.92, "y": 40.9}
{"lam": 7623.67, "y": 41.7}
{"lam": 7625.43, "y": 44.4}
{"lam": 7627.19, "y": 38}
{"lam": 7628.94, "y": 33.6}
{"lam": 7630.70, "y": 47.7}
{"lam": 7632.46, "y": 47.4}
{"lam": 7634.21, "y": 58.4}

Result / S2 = 3.0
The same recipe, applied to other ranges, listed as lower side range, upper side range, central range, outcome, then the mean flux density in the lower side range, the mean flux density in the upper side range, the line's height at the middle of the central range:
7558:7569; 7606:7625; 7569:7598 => 3.3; 46.2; 56.4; 50.1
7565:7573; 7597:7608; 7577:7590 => 0.6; 44.2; 44.6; 44.4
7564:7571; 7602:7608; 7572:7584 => 0.1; 45.1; 42.7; 44.4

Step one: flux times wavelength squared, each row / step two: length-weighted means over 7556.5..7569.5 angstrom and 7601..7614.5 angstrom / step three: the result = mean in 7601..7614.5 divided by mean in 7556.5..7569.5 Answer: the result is 1.43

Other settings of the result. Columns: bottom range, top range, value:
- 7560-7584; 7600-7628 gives 1.16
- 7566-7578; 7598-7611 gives 1.23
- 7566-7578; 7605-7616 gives 1.55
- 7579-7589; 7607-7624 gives 1.41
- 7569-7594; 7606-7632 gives 1.19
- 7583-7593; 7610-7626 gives 1.26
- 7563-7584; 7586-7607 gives 1.05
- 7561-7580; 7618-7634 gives 0.97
